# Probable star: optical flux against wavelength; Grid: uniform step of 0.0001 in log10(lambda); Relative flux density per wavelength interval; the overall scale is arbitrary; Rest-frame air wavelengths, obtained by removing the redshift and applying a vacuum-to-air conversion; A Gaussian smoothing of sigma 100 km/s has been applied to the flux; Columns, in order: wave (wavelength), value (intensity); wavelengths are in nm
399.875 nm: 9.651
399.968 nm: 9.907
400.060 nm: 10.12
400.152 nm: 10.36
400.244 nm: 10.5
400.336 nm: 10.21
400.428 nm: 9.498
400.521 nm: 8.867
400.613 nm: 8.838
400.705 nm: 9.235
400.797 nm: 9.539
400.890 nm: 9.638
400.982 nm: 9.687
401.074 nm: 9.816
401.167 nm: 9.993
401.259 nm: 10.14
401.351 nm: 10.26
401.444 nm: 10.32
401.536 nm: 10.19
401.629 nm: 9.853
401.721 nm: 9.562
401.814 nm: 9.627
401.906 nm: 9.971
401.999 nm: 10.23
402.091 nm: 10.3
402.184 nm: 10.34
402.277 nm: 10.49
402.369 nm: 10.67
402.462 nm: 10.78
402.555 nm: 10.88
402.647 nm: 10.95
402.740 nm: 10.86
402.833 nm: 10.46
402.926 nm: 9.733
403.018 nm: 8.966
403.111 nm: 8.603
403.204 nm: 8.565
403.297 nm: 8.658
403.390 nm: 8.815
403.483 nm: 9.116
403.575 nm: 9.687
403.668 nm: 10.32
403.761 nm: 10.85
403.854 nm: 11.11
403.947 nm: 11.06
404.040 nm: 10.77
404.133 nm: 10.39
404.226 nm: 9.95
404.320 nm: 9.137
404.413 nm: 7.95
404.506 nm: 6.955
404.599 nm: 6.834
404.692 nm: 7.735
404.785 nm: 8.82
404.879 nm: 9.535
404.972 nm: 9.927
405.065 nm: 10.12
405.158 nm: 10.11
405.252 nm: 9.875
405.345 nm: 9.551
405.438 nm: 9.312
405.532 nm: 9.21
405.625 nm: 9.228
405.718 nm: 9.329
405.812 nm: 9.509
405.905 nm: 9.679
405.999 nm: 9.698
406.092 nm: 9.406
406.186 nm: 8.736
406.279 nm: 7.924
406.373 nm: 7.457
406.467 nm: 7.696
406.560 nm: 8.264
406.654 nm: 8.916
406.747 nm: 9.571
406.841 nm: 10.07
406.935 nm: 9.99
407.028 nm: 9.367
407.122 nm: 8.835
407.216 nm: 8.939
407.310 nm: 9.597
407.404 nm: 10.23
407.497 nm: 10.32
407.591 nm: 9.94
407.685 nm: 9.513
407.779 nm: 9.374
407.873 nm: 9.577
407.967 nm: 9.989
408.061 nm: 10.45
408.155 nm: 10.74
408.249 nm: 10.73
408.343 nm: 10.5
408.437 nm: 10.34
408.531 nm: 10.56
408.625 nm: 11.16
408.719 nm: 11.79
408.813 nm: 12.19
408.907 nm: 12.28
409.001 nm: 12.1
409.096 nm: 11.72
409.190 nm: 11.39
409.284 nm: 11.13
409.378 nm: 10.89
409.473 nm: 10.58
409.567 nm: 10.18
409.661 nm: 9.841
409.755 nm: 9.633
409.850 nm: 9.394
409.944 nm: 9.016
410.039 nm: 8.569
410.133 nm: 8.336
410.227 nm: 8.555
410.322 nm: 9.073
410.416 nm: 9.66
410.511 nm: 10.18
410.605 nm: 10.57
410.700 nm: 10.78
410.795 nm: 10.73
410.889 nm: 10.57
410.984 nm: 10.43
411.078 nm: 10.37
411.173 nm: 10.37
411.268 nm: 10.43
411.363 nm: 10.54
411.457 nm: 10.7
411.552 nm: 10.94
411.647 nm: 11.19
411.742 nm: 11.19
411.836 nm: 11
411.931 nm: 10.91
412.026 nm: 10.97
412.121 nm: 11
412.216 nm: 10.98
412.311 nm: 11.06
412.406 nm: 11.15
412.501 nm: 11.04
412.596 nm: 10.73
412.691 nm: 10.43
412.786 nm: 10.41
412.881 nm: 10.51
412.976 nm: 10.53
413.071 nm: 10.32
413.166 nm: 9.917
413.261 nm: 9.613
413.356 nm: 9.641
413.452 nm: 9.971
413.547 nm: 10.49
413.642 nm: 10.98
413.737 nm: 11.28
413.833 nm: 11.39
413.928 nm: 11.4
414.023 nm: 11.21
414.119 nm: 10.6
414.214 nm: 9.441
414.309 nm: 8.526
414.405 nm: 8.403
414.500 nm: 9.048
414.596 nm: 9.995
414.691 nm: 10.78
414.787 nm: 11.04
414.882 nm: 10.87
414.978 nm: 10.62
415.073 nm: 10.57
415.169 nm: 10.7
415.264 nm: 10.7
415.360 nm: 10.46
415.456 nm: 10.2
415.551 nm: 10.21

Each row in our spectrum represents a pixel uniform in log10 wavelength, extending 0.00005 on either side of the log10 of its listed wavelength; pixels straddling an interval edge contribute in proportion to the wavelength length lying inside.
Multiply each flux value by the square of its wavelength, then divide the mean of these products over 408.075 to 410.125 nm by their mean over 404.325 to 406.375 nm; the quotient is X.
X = 1.21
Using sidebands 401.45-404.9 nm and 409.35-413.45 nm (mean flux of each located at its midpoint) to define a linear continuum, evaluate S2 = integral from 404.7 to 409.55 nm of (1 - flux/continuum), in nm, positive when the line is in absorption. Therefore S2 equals 0.04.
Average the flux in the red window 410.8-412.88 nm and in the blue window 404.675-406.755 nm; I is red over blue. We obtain 1.18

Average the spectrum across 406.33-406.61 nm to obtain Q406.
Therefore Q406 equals 7.82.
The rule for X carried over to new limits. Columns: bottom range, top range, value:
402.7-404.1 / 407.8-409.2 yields 1.15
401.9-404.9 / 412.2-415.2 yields 1.13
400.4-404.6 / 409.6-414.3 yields 1.11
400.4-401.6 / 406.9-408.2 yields 1.04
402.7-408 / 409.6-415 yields 1.14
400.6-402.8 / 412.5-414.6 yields 1.07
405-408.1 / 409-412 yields 1.12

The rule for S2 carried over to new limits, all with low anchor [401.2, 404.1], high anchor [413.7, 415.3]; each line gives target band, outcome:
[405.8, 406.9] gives 0.14 nm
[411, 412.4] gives -0.07 nm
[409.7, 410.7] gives 0.09 nm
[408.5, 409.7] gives -0.12 nm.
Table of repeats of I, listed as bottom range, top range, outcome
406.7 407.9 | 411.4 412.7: 1.14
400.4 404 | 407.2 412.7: 1.05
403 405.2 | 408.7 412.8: 1.13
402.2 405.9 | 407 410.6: 1.06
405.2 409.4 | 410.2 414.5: 1.05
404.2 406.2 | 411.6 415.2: 1.15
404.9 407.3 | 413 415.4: 1.12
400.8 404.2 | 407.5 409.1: 1.07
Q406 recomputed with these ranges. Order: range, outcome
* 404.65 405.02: 9.02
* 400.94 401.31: 9.93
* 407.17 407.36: 9.26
